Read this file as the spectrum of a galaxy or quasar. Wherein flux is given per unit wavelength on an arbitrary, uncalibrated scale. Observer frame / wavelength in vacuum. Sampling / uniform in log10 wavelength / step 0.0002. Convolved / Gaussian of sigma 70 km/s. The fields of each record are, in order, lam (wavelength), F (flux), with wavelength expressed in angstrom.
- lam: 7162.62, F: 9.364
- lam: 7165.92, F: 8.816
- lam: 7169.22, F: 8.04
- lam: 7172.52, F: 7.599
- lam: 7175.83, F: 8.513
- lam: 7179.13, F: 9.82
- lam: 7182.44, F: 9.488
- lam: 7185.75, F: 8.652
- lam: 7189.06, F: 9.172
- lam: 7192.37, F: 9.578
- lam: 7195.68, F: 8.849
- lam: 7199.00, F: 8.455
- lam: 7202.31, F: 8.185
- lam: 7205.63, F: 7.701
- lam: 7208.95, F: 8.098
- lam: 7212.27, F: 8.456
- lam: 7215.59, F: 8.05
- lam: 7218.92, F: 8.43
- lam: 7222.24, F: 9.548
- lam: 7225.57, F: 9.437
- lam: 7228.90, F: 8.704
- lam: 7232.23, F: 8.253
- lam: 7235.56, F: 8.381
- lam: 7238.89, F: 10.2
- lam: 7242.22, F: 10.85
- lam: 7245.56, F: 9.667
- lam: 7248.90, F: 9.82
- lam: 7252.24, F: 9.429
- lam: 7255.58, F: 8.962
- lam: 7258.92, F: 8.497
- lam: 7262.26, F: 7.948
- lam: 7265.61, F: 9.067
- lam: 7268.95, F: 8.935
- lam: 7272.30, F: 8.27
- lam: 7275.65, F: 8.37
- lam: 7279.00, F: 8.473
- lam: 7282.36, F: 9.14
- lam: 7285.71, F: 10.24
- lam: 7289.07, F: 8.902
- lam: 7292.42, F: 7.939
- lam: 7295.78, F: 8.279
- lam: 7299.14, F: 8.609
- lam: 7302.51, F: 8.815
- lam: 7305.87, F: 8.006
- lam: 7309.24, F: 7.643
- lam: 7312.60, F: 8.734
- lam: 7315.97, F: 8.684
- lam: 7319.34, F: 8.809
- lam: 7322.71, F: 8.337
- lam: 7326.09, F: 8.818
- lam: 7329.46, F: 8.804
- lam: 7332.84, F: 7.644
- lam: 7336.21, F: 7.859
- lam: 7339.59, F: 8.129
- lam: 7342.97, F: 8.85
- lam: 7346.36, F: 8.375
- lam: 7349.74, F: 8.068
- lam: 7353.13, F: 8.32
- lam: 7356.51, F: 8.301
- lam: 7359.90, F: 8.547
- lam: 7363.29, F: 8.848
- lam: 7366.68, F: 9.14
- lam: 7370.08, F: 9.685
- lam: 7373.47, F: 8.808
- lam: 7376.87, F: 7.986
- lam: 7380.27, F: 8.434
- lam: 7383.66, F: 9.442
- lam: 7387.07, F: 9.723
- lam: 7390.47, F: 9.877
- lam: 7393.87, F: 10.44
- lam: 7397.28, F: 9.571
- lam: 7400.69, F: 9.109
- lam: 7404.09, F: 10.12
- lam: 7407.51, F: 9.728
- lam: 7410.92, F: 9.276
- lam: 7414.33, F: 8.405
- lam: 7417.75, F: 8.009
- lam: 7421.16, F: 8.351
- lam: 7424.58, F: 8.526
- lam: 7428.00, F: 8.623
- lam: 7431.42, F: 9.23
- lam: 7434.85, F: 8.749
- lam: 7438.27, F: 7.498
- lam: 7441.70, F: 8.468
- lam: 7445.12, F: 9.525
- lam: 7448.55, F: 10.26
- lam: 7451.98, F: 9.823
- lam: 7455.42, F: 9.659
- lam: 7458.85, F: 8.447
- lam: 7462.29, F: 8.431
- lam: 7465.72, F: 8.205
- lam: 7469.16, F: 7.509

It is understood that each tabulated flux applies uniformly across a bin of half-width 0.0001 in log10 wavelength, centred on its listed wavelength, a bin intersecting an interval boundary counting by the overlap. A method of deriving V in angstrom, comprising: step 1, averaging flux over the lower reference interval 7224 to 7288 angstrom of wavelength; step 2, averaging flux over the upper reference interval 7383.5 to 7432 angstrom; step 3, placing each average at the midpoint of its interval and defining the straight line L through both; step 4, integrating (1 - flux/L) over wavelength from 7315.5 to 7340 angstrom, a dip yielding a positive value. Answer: 2.05 angstrom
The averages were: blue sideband 9.08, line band 8.38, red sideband 9.22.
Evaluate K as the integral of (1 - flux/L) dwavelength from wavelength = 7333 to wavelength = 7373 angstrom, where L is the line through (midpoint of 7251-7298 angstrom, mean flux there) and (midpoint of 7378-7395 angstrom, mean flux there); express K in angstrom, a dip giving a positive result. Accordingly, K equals 3.2 angstrom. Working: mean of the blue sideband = 8.74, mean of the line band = 8.53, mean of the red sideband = 9.5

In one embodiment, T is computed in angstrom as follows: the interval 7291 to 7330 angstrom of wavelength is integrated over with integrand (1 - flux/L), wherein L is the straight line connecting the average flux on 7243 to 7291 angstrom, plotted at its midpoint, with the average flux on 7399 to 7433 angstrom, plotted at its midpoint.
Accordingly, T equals 2.3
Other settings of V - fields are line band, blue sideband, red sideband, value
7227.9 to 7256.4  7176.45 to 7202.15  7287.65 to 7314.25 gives -2.16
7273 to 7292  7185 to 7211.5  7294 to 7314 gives -1.19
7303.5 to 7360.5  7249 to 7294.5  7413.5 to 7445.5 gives 2.26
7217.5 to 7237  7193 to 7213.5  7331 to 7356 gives -1.12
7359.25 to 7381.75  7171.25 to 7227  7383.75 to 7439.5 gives 0.58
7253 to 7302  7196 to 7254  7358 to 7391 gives 1.36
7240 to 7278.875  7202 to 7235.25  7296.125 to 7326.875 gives -2.66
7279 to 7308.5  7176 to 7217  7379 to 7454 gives 0.70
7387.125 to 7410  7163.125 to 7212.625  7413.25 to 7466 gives -2.67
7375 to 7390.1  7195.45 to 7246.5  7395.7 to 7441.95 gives -0.25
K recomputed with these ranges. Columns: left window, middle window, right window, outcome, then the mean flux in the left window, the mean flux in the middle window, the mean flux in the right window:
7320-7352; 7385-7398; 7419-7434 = -2.10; 8.33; 9.91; 8.67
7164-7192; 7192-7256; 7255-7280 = -1.98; 8.81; 8.94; 8.55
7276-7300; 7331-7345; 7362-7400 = 1.41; 8.78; 8.13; 9.27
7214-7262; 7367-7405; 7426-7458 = -1.14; 9.13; 9.36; 9.07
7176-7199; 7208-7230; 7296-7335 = 0.69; 9.15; 8.69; 8.43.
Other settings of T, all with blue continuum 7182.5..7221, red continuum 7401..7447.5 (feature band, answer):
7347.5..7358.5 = 0.64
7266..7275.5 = 0.02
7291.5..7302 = 0.39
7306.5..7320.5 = 0.45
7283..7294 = -0.48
